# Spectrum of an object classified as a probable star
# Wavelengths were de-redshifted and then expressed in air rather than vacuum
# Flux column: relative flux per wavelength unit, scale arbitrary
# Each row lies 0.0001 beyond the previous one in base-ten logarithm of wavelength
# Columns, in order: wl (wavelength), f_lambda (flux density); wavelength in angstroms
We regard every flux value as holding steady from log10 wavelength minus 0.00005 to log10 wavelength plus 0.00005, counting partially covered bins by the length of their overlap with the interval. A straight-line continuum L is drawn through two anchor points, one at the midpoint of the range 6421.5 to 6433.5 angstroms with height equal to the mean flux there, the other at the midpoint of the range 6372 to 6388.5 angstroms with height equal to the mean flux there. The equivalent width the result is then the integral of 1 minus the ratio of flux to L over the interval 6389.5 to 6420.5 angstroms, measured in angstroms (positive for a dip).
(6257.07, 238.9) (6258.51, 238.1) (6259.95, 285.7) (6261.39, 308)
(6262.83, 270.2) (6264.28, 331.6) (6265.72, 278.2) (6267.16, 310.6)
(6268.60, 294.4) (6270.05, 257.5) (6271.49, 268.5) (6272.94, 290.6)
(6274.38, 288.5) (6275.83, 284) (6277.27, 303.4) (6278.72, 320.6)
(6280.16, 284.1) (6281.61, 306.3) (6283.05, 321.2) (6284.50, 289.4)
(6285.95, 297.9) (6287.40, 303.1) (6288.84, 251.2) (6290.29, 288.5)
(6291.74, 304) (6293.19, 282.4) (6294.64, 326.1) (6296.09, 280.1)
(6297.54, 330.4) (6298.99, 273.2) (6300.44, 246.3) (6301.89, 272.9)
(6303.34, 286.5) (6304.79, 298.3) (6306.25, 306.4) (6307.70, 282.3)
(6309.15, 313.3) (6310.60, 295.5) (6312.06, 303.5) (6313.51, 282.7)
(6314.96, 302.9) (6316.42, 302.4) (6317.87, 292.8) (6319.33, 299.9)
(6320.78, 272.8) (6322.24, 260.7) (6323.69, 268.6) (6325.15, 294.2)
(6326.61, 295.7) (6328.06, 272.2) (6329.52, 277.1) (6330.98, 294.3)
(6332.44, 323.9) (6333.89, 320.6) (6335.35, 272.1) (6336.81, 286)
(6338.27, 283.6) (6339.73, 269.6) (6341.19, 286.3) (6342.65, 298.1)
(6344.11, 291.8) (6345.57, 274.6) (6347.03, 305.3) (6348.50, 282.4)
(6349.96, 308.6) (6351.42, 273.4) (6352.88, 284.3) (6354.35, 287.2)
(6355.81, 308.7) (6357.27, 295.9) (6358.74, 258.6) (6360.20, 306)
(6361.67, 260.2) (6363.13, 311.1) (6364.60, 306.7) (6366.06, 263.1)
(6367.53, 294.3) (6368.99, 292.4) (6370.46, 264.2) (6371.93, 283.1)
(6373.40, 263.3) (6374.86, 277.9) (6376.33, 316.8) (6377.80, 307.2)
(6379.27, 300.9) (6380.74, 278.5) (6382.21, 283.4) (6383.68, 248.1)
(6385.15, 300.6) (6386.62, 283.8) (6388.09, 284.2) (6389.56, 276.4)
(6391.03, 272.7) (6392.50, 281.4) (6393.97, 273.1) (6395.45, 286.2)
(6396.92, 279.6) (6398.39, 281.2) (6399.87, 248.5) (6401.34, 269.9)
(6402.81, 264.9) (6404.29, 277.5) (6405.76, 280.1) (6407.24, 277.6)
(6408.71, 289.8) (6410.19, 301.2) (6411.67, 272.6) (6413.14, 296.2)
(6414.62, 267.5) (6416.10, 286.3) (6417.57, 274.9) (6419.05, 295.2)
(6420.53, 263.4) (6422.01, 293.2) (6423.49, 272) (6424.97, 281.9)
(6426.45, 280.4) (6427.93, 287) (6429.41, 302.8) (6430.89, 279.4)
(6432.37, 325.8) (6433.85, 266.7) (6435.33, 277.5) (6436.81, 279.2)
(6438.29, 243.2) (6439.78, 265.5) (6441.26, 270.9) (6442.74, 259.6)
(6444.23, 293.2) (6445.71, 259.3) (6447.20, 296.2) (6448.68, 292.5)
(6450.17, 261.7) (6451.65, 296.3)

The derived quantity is 1.0 angstroms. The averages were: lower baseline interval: 286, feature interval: 278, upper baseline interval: 290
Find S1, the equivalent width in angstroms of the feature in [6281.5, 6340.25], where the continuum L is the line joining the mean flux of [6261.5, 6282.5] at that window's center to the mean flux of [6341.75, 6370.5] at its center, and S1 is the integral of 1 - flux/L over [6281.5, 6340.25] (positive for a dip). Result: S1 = 0.0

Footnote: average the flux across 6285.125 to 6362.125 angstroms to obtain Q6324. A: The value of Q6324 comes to 289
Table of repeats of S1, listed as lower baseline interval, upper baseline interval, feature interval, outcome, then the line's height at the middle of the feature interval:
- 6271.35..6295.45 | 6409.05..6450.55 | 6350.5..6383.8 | 0.06 angstroms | 287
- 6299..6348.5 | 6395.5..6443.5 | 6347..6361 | -0.23 angstroms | 285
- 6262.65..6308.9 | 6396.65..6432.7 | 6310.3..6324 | 0.04 angstroms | 289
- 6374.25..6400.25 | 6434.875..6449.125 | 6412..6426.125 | -0.19 angstroms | 277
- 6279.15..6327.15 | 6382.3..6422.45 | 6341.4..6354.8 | -0.17 angstroms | 286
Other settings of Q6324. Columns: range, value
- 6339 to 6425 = 283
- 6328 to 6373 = 288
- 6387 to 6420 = 279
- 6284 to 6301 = 290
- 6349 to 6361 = 290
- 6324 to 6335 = 295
